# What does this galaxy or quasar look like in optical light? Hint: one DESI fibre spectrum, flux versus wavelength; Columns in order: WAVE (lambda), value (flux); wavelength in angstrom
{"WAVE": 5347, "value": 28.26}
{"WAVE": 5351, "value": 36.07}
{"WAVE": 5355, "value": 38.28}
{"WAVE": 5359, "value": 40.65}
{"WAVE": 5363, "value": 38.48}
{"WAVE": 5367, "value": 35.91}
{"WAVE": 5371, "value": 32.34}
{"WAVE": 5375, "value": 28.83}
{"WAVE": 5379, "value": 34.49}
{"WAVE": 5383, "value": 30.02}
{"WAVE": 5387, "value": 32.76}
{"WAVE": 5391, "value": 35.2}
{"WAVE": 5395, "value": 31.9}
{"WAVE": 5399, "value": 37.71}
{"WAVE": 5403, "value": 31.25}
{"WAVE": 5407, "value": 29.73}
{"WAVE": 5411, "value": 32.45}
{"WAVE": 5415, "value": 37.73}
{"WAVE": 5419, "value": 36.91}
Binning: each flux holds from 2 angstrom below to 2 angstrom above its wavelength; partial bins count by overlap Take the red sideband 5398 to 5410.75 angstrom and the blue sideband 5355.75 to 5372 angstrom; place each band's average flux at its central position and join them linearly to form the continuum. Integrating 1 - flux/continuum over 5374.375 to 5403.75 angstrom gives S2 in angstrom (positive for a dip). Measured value 1.0 angstrom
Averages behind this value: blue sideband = 37.2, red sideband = 32.5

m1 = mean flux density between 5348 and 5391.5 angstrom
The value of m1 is 34.7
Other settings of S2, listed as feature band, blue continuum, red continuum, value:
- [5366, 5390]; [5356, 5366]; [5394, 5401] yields 3.16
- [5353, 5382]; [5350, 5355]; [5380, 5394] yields -0.17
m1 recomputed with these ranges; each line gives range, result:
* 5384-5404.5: 33.6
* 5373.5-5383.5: 31.4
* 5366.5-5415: 32.8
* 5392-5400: 34.5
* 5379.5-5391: 32.5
